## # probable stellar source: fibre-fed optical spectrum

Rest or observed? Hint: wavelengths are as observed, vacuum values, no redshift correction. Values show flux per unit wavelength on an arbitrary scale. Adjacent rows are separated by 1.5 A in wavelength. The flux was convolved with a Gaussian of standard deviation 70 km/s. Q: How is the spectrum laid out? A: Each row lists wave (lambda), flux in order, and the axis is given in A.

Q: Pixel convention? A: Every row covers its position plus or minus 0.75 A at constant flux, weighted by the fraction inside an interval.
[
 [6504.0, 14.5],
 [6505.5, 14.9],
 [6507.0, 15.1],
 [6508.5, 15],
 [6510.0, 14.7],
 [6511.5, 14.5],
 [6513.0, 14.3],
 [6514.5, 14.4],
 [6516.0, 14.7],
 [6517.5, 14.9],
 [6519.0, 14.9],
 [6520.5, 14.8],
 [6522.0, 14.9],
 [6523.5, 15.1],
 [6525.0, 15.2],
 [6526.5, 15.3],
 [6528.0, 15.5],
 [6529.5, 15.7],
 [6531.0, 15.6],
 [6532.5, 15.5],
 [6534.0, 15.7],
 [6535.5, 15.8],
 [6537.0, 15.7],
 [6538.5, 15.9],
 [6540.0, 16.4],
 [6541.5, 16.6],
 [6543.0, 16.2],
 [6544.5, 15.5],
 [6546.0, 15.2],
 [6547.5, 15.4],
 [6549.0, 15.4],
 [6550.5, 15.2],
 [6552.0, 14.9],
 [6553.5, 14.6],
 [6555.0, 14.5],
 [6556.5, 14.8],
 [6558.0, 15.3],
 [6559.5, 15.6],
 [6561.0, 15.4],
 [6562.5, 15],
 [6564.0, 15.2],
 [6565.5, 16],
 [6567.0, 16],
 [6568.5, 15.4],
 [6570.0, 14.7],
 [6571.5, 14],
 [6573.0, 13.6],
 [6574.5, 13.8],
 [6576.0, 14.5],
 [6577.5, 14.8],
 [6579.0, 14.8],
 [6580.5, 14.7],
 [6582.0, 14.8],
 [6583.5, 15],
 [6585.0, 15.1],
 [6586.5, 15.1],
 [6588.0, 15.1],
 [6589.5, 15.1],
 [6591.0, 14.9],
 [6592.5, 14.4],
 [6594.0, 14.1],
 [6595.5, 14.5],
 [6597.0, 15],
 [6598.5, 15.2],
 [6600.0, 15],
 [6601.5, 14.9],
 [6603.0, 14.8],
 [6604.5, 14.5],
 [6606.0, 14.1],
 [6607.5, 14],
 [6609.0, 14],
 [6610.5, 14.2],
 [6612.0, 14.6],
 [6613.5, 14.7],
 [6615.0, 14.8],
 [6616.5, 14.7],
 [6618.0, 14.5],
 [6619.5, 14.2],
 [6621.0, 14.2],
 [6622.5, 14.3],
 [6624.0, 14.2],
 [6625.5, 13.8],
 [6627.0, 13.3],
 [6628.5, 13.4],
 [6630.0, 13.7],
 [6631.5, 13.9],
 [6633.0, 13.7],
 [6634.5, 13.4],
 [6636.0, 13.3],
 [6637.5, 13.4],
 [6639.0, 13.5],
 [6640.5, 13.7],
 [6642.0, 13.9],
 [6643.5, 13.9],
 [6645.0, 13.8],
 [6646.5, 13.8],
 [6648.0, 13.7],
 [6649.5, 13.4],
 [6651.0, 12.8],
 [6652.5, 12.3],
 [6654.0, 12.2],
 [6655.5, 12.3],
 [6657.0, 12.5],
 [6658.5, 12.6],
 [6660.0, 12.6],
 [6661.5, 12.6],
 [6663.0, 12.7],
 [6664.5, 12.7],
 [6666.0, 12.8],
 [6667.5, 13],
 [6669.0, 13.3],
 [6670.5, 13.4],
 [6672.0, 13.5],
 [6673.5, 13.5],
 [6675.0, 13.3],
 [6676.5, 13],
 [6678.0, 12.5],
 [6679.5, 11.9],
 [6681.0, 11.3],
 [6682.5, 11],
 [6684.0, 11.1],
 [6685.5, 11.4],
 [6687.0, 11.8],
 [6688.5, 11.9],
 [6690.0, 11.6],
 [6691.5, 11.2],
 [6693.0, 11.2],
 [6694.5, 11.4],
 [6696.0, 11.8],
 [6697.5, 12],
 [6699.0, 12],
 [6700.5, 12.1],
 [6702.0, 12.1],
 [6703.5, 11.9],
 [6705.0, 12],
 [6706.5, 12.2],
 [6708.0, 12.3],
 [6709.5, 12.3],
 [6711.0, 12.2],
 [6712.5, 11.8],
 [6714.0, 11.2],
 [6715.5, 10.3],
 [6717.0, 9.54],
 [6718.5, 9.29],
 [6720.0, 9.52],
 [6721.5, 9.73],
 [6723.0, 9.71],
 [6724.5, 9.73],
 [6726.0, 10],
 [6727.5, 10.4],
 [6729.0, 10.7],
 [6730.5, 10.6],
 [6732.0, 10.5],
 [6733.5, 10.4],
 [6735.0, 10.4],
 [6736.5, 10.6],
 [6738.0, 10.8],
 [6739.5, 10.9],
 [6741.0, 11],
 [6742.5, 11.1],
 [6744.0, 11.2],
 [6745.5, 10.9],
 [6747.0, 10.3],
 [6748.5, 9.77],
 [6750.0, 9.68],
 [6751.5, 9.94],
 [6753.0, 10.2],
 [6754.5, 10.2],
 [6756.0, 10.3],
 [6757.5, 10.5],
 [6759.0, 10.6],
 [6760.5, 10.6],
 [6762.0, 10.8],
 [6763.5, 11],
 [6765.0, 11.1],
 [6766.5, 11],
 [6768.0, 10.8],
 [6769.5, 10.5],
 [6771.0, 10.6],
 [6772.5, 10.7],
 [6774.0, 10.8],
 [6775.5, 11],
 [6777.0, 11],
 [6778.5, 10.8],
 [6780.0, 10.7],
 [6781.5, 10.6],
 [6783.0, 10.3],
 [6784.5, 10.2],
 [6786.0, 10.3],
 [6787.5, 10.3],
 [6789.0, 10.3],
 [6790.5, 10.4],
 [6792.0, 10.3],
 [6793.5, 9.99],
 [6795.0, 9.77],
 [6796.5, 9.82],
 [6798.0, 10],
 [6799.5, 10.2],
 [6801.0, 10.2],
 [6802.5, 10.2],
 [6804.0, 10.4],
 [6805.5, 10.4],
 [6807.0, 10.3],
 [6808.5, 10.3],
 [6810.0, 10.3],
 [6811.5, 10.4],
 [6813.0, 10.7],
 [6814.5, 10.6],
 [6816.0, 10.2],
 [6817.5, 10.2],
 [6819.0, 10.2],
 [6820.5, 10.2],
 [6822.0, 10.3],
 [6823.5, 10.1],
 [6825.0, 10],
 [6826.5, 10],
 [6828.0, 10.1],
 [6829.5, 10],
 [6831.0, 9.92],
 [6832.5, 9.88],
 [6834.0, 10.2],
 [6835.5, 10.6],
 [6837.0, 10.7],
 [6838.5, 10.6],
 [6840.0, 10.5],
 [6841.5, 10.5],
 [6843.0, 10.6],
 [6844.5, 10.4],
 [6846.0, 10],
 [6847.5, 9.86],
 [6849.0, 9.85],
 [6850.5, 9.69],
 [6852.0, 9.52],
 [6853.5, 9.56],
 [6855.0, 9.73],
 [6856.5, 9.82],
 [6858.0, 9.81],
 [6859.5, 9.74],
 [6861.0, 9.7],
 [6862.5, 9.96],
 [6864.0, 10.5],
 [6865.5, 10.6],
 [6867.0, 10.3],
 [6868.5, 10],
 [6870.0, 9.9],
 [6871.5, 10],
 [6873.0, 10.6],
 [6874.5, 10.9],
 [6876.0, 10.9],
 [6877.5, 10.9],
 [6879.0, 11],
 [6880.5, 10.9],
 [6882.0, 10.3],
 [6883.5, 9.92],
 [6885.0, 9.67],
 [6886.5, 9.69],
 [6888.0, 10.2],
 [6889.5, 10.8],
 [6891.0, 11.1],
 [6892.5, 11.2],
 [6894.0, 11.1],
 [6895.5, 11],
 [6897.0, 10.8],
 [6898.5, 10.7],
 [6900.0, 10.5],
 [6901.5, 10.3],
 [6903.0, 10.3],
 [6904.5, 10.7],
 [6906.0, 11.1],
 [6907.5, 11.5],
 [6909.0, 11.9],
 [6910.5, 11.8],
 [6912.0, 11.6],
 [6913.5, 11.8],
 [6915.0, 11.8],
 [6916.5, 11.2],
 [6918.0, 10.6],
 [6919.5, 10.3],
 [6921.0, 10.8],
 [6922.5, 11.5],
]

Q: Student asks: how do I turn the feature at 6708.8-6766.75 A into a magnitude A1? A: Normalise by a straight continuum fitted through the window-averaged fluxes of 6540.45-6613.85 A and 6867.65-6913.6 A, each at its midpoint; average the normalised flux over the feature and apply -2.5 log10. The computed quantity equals 0.21 mag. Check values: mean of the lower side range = 14.9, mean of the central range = 10.5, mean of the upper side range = 10.7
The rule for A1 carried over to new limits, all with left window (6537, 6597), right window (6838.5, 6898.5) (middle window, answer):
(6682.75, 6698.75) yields 0.14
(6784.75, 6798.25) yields 0.14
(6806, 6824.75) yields 0.08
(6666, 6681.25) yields 0.04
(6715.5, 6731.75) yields 0.25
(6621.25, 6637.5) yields 0.03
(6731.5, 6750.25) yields 0.16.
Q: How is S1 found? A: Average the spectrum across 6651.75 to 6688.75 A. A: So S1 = 12.5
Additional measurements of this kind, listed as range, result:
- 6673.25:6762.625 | 11.1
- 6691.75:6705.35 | 11.8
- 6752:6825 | 10.4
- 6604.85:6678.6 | 13.5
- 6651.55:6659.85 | 12.4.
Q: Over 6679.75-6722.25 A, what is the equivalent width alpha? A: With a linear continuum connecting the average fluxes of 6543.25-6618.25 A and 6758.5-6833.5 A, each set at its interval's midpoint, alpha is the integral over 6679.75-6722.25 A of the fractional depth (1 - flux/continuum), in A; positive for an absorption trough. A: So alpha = 3.39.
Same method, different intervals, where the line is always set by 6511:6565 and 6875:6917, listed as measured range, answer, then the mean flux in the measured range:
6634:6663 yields 1.6 A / 13.1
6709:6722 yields 2.4 A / 10.6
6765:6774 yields 1.2 A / 10.8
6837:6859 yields 2.7 A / 10.1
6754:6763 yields 1.5 A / 10.5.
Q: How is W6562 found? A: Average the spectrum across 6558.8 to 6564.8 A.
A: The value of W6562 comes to 15.3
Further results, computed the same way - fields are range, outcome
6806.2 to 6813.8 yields 10.4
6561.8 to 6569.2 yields 15.5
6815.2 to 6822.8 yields 10.2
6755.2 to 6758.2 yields 10.4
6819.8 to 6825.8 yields 10.1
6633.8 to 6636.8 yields 13.4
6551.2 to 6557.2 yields 14.7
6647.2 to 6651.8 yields 13.3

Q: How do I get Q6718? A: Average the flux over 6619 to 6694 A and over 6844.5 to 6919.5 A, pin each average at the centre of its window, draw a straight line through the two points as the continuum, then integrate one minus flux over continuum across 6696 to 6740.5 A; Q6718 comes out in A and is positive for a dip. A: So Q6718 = 4.8 A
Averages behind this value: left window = 12.9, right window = 10.5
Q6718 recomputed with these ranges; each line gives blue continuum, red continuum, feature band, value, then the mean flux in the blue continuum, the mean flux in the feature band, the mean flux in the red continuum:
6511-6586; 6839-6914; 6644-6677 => 1.3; 15.1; 13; 10.5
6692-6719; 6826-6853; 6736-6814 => 2.5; 11.6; 10.5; 10.2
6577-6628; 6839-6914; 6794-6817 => 2.6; 14.6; 10.2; 10.5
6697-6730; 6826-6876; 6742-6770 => 0.5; 11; 10.5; 10.1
